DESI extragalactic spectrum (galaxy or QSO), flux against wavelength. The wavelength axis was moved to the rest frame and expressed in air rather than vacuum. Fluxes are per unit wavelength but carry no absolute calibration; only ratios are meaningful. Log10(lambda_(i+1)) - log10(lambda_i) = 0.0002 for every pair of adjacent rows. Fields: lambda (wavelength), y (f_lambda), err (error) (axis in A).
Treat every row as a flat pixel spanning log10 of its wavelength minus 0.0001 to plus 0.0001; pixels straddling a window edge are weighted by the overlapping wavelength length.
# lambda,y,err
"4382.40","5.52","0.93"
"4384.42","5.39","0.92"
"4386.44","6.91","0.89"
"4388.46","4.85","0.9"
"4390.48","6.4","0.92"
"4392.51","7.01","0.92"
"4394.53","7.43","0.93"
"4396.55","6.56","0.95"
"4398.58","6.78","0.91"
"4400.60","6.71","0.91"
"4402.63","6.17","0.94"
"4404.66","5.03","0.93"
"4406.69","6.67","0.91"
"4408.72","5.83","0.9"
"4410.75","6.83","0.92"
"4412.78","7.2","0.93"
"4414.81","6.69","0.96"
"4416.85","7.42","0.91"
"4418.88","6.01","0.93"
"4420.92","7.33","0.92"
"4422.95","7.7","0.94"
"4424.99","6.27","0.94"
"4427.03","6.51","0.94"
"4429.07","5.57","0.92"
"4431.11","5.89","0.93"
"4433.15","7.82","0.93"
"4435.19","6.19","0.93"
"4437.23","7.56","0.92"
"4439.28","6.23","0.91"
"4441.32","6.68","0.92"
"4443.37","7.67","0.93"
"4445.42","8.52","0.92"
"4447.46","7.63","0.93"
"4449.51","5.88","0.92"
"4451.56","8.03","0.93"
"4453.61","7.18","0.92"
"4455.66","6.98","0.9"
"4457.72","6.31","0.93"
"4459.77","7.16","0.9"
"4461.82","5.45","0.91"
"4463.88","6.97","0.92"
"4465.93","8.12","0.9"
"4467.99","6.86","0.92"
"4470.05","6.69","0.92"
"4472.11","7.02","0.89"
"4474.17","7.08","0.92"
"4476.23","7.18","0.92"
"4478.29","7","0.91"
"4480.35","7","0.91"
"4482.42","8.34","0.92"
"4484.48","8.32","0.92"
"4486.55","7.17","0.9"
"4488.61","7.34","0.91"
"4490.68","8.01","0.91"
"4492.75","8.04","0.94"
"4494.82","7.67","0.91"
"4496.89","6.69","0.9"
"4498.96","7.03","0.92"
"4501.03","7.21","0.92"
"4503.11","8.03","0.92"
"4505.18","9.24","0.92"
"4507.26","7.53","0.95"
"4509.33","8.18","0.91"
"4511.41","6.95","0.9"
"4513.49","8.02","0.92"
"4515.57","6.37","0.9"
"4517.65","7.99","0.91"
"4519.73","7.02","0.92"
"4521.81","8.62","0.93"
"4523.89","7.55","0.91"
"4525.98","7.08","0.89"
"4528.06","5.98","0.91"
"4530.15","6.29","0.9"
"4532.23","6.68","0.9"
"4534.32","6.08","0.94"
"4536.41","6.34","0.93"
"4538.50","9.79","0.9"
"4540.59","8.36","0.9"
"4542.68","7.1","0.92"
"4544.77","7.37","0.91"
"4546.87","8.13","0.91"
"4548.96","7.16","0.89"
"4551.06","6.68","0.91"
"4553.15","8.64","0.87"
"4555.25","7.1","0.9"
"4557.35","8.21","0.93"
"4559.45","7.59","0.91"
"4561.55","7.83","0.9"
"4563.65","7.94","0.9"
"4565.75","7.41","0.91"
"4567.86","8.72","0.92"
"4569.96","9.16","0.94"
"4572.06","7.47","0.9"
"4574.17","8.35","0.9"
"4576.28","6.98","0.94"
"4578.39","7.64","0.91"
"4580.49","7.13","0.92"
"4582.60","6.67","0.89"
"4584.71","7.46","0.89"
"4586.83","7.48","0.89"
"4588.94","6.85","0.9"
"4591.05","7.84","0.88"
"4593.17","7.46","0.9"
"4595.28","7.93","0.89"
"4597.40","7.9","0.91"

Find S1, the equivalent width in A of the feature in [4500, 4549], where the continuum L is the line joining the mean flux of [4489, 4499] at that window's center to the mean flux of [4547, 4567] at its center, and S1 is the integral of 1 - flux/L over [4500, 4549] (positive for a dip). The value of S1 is 0.8 A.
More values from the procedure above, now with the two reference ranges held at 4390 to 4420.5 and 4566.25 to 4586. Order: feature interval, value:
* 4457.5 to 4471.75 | 0.3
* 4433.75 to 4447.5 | -0.7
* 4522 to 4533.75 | 0.9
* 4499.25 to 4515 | -1.1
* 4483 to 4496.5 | -1.1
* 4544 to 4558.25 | -0.1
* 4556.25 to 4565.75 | -0.3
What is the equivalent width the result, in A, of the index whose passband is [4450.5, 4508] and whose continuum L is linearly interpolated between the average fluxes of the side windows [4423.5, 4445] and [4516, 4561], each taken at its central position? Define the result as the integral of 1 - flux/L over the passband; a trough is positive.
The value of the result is -2.7 A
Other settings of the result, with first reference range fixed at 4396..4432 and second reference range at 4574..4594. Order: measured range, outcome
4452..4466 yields -0.24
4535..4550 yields -1.20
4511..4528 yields -0.87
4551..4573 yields -2.15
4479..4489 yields -1.14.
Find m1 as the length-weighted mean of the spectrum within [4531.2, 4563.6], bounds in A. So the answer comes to 7.55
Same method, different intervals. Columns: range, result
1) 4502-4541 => 7.46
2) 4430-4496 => 7.19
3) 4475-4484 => 7.43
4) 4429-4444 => 6.75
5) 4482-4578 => 7.6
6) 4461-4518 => 7.41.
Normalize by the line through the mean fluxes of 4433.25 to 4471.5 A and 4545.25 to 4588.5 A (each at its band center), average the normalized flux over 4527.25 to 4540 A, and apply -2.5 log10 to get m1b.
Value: 0.08 mag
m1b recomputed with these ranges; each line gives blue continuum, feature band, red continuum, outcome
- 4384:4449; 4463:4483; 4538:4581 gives -0.01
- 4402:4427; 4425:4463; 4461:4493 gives 0.01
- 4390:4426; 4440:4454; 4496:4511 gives -0.04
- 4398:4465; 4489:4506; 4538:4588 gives -0.07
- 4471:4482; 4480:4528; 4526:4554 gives -0.06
